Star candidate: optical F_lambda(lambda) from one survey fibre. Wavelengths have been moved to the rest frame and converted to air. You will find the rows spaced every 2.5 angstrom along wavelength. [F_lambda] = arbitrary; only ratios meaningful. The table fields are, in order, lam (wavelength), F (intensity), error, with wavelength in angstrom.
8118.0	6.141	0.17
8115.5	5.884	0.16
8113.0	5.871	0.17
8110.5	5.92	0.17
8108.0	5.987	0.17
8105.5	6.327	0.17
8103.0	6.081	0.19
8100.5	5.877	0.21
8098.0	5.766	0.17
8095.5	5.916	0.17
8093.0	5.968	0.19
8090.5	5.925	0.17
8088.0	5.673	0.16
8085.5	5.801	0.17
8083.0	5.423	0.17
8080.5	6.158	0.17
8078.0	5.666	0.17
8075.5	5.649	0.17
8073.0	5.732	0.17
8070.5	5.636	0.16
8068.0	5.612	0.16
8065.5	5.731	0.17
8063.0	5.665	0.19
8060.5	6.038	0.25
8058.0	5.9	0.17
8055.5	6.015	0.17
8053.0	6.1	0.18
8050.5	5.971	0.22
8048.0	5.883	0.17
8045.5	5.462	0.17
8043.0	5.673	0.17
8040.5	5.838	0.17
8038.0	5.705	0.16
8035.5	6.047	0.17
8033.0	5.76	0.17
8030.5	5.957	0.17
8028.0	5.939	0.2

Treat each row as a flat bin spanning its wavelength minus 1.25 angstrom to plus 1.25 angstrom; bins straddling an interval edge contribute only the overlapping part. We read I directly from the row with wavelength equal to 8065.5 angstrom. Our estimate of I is 5.731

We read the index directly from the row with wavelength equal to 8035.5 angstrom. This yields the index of 6.047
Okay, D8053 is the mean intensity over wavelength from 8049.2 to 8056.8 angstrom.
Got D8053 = 6.03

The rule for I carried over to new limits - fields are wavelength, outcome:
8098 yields 5.766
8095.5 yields 5.916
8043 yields 5.673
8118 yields 6.141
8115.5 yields 5.884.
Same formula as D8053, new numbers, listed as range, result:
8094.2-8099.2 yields 5.84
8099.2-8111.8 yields 6.04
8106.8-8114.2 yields 5.93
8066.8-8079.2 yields 5.66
